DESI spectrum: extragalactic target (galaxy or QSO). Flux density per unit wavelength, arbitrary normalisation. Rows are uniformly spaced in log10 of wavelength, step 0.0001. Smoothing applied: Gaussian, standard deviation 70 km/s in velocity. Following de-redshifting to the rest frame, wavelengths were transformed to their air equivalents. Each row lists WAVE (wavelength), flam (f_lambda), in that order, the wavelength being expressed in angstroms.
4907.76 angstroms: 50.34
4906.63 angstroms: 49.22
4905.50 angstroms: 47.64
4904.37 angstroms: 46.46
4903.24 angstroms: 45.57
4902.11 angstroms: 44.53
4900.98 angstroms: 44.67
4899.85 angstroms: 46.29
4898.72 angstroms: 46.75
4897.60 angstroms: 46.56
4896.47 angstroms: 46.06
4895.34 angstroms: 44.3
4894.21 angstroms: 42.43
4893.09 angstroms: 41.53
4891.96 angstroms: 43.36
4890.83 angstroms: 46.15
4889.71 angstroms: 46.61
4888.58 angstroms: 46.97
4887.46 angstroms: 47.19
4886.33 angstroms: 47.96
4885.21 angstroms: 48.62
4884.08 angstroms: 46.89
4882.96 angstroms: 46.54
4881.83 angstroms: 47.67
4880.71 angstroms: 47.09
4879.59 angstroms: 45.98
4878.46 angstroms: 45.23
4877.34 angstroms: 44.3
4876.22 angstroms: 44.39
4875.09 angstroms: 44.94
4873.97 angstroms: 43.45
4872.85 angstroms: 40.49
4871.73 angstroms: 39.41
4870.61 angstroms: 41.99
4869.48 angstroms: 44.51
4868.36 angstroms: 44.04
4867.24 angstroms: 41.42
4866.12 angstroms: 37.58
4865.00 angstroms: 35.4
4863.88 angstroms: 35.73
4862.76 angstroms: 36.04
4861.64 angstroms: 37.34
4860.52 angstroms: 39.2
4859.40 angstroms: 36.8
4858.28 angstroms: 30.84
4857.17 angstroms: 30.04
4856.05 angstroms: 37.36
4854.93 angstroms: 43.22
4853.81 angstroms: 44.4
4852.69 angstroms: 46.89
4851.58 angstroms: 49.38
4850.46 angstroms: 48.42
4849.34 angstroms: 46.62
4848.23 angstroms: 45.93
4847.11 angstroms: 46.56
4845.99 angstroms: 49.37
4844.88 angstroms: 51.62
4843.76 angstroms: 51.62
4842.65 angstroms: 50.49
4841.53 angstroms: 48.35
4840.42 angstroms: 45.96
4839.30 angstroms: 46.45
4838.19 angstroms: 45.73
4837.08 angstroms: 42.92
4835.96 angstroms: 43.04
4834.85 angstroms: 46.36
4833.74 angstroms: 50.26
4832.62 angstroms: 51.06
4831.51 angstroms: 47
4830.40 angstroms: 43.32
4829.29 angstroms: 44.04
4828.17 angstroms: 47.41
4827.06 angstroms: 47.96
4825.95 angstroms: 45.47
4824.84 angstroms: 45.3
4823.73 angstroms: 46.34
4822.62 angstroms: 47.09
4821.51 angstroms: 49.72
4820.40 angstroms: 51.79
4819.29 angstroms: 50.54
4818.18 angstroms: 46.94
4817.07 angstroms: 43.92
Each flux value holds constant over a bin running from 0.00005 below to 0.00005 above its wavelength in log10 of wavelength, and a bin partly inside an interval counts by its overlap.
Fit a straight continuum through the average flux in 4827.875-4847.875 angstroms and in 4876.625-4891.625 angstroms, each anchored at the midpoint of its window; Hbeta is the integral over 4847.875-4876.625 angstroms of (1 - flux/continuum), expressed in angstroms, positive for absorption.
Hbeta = 3.68 angstroms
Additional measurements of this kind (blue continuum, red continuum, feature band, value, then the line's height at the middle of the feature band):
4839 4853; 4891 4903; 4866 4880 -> 1.01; 46.4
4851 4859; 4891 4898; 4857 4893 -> -0.17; 42.2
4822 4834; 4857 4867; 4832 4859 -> -2.82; 41.2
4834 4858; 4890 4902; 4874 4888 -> -0.37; 45.1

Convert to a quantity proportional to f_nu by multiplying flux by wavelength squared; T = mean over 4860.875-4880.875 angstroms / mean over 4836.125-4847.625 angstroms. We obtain 0.88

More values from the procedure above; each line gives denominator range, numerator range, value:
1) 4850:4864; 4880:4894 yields 1.18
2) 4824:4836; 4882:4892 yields 1.03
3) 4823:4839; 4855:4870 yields 0.82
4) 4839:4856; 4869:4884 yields 0.95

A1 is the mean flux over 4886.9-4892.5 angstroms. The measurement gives 46.1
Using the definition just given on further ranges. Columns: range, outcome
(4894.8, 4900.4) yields 46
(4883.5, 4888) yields 47.7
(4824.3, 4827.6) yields 46.3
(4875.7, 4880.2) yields 45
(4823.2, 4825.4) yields 45.9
